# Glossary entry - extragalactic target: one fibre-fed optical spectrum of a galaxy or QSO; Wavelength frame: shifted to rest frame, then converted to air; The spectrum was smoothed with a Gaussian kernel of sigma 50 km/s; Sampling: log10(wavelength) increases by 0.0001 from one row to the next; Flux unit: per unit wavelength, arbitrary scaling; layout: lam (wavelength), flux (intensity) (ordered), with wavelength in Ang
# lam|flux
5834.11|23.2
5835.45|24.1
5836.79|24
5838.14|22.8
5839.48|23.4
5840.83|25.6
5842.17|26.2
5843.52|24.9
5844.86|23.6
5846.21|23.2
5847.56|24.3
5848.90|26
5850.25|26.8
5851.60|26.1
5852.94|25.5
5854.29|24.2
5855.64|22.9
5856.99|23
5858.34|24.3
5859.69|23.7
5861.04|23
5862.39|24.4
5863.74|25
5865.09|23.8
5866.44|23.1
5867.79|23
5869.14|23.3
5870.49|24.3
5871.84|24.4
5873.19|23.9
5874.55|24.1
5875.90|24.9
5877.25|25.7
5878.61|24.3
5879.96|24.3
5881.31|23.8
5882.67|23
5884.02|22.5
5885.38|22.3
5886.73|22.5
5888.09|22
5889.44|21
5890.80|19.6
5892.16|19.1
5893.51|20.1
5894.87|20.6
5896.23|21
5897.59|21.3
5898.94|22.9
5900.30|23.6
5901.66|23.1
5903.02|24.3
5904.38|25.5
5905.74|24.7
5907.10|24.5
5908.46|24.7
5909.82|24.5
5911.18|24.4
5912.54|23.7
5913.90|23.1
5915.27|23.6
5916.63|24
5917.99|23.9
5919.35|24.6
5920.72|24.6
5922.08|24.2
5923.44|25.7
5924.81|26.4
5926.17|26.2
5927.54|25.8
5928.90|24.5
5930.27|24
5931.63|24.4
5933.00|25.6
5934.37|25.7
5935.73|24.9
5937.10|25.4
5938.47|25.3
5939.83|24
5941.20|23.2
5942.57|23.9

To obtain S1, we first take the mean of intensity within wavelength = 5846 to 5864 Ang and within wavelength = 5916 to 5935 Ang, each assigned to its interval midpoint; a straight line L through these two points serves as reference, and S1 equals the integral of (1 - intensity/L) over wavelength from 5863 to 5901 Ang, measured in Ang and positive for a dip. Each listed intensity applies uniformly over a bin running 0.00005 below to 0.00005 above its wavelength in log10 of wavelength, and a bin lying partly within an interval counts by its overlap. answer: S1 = 2.8 Ang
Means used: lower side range 24.5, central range 22.8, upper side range 25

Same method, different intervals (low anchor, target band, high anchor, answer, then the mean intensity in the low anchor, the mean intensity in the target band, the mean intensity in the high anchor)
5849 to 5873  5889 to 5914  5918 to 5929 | 2.1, 24.2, 22.7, 25.2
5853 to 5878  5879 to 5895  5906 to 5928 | 1.6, 24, 21.8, 24.6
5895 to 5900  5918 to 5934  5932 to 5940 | -0.5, 21.8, 25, 25.2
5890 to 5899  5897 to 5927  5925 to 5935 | -1.9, 20.5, 24.3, 25.2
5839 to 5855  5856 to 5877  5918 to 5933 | 0.9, 25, 23.9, 25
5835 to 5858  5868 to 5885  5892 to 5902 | -0.9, 24.5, 24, 21.5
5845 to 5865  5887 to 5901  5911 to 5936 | 1.9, 24.4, 21.2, 24.7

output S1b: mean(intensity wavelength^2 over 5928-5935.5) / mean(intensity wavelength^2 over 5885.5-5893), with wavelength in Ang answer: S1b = 1.2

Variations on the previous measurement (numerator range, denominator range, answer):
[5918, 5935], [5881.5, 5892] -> 1.17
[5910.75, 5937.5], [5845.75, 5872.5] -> 1.04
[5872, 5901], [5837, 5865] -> 0.93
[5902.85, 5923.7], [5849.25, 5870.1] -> 1.03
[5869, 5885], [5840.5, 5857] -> 0.98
